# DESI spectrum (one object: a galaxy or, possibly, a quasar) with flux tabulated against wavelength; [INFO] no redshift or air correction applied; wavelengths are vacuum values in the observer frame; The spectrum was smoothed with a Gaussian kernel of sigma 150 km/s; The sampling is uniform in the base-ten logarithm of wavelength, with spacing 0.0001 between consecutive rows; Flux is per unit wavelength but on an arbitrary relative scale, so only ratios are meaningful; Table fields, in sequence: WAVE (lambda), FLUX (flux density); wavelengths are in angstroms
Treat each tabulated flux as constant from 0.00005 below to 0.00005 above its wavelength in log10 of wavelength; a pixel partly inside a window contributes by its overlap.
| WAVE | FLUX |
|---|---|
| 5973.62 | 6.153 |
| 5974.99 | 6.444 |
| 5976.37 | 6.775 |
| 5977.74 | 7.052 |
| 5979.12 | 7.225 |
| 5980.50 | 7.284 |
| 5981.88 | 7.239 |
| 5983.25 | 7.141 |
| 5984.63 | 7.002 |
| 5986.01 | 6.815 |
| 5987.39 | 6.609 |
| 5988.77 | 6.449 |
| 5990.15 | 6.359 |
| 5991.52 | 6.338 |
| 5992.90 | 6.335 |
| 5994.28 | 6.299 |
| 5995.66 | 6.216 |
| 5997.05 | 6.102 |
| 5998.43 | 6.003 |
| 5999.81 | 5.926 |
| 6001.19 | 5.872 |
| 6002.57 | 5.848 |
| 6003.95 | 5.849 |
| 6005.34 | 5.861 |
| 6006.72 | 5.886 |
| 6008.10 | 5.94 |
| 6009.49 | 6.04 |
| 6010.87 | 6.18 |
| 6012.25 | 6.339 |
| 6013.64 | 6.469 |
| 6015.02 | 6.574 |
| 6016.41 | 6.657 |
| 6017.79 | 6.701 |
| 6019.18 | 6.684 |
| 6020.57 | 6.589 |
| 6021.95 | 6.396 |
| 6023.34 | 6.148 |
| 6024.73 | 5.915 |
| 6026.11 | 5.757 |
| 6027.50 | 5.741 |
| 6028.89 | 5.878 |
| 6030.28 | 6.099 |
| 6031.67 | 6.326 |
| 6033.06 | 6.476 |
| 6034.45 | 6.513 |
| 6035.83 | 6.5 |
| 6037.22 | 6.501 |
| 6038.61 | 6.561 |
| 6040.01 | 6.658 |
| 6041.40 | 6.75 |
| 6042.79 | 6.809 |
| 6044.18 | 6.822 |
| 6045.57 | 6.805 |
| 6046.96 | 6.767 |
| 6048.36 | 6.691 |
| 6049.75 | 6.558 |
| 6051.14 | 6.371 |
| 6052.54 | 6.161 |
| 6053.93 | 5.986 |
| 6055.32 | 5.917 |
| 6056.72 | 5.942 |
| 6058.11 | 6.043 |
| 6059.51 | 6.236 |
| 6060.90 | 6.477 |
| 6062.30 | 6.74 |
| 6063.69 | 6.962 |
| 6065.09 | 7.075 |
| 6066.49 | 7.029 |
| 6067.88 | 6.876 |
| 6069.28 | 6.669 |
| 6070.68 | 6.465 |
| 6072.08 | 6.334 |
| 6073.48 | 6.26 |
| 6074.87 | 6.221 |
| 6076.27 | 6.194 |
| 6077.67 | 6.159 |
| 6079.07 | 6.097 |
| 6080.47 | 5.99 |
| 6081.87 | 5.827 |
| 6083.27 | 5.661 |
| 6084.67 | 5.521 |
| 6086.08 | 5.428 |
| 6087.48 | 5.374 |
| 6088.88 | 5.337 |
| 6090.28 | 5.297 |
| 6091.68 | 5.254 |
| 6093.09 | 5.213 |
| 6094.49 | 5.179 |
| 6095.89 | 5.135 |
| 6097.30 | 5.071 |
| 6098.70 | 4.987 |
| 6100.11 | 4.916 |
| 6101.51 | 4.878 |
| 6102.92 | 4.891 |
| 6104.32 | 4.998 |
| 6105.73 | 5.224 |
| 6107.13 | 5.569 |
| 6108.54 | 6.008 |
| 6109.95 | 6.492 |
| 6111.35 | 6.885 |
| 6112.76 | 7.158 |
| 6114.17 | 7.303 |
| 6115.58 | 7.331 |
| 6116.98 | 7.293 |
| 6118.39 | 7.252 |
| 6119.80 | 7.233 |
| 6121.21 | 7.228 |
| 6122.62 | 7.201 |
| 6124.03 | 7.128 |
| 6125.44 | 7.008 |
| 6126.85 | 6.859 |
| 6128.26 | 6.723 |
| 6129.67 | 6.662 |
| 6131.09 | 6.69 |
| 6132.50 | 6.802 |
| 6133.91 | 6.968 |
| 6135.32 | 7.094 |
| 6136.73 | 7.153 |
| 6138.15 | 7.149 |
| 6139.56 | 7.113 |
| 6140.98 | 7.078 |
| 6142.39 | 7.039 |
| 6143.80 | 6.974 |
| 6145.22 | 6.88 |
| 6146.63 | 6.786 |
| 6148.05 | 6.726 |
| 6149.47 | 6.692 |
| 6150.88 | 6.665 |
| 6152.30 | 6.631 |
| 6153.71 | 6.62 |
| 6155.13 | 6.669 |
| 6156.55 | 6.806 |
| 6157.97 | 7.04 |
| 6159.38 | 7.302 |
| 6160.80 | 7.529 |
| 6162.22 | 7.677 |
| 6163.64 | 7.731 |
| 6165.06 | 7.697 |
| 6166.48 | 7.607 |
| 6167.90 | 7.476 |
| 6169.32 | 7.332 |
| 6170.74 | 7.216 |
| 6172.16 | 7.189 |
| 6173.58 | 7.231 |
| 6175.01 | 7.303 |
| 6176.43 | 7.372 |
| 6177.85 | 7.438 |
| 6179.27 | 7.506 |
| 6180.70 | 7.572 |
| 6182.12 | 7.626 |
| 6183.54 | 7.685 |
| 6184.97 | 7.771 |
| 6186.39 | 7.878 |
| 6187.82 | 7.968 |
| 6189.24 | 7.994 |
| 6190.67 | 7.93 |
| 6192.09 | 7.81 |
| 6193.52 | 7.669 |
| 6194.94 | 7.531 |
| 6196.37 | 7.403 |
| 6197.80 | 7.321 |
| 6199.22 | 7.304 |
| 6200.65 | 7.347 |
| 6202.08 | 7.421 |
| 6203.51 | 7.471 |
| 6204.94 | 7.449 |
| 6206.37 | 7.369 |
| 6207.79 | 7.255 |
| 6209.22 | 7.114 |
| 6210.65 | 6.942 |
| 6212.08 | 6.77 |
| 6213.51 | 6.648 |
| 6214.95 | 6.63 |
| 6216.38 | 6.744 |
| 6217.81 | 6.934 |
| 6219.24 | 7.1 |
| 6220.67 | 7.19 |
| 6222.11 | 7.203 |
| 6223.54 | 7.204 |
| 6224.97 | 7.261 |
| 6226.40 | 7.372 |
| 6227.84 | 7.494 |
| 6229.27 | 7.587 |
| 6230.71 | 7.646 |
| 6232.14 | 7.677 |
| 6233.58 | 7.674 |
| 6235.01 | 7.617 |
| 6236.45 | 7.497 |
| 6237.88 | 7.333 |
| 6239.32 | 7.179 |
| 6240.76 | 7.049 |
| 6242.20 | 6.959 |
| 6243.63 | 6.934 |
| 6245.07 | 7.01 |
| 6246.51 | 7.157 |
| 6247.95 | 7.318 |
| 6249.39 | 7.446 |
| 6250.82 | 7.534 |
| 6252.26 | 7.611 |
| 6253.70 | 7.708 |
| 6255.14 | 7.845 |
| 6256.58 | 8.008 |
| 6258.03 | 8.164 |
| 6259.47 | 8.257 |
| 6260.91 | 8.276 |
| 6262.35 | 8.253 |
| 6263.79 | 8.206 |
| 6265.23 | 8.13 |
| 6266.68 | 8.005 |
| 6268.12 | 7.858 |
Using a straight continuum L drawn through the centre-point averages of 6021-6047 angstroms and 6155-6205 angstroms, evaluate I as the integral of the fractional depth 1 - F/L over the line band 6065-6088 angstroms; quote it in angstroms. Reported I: 1.8 angstroms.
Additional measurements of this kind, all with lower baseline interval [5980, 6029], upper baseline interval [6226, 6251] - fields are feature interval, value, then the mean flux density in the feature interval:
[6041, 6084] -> 1.06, 6.41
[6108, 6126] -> -0.61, 7.05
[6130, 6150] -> -0.05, 6.93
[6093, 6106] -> 3.29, 5.04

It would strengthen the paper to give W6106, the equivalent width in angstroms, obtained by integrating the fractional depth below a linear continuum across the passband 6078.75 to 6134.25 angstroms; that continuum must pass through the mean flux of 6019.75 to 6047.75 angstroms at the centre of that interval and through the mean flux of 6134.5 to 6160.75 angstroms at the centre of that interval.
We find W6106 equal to 5.3 angstroms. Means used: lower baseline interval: 6.4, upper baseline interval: 6.93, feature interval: 6.1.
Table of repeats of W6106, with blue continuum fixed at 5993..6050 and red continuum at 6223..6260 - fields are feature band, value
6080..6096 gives 2.9 angstroms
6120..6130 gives -0.2 angstroms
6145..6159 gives 0.5 angstroms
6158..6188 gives -1.7 angstroms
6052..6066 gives 0.3 angstroms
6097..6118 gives 2.5 angstroms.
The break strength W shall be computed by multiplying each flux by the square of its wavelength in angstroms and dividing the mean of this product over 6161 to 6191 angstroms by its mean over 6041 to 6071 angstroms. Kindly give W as 1.2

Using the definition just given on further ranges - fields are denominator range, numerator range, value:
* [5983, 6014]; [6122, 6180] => 1.20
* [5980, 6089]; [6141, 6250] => 1.21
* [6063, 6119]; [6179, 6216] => 1.28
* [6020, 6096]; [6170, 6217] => 1.25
